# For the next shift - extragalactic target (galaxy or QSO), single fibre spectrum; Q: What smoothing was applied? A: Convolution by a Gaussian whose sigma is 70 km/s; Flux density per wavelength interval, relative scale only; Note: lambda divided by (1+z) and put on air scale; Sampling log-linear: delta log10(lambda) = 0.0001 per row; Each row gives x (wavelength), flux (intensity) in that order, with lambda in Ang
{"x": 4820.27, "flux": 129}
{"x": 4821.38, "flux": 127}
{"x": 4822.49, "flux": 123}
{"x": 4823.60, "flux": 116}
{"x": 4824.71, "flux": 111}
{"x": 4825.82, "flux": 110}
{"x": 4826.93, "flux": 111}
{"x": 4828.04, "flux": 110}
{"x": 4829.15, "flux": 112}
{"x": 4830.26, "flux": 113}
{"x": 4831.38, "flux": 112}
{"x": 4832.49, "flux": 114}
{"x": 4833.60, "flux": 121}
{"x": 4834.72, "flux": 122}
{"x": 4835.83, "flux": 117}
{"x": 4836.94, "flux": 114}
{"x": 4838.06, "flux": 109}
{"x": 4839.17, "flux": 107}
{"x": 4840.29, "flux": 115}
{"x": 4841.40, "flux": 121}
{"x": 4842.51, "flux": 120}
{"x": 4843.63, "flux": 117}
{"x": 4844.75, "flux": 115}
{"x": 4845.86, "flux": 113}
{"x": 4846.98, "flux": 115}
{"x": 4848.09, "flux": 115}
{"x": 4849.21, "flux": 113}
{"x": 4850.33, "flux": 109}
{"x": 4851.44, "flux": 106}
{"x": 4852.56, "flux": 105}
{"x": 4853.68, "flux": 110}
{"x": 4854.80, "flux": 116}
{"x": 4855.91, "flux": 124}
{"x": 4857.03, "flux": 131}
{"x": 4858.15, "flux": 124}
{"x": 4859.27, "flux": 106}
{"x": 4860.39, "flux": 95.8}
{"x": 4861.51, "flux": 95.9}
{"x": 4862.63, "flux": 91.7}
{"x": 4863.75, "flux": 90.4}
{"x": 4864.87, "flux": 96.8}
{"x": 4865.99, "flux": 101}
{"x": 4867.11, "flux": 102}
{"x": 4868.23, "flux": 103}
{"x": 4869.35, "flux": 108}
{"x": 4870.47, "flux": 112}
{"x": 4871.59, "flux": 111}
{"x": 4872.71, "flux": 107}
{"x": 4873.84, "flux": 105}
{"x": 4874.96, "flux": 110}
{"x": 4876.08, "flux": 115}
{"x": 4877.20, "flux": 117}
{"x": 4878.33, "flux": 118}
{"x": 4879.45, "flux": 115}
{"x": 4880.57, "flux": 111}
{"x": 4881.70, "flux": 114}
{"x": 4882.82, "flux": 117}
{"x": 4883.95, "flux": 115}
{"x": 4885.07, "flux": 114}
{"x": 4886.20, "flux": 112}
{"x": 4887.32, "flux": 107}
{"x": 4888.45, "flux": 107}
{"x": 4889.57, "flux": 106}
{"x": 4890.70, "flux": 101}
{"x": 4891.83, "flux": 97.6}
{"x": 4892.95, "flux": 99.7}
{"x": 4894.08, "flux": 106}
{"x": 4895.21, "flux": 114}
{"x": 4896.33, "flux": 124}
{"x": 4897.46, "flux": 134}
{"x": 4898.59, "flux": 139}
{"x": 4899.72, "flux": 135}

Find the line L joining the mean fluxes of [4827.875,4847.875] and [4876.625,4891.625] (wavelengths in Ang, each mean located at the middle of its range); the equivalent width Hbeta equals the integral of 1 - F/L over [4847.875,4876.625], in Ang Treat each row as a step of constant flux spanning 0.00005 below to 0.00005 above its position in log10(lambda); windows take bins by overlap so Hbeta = 1.4 Ang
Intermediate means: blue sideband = 115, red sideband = 111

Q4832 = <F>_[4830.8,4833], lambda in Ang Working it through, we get 113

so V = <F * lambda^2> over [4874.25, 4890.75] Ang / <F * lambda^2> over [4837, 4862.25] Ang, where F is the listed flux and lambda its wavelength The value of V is 1.01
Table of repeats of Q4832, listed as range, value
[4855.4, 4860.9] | 116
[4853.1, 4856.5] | 117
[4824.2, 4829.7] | 111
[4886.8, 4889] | 107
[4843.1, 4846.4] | 115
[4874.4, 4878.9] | 115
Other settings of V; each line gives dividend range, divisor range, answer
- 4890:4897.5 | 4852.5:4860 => 0.95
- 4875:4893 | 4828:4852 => 0.99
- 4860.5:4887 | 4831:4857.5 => 0.95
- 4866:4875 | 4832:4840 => 0.94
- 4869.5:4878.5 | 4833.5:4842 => 0.98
